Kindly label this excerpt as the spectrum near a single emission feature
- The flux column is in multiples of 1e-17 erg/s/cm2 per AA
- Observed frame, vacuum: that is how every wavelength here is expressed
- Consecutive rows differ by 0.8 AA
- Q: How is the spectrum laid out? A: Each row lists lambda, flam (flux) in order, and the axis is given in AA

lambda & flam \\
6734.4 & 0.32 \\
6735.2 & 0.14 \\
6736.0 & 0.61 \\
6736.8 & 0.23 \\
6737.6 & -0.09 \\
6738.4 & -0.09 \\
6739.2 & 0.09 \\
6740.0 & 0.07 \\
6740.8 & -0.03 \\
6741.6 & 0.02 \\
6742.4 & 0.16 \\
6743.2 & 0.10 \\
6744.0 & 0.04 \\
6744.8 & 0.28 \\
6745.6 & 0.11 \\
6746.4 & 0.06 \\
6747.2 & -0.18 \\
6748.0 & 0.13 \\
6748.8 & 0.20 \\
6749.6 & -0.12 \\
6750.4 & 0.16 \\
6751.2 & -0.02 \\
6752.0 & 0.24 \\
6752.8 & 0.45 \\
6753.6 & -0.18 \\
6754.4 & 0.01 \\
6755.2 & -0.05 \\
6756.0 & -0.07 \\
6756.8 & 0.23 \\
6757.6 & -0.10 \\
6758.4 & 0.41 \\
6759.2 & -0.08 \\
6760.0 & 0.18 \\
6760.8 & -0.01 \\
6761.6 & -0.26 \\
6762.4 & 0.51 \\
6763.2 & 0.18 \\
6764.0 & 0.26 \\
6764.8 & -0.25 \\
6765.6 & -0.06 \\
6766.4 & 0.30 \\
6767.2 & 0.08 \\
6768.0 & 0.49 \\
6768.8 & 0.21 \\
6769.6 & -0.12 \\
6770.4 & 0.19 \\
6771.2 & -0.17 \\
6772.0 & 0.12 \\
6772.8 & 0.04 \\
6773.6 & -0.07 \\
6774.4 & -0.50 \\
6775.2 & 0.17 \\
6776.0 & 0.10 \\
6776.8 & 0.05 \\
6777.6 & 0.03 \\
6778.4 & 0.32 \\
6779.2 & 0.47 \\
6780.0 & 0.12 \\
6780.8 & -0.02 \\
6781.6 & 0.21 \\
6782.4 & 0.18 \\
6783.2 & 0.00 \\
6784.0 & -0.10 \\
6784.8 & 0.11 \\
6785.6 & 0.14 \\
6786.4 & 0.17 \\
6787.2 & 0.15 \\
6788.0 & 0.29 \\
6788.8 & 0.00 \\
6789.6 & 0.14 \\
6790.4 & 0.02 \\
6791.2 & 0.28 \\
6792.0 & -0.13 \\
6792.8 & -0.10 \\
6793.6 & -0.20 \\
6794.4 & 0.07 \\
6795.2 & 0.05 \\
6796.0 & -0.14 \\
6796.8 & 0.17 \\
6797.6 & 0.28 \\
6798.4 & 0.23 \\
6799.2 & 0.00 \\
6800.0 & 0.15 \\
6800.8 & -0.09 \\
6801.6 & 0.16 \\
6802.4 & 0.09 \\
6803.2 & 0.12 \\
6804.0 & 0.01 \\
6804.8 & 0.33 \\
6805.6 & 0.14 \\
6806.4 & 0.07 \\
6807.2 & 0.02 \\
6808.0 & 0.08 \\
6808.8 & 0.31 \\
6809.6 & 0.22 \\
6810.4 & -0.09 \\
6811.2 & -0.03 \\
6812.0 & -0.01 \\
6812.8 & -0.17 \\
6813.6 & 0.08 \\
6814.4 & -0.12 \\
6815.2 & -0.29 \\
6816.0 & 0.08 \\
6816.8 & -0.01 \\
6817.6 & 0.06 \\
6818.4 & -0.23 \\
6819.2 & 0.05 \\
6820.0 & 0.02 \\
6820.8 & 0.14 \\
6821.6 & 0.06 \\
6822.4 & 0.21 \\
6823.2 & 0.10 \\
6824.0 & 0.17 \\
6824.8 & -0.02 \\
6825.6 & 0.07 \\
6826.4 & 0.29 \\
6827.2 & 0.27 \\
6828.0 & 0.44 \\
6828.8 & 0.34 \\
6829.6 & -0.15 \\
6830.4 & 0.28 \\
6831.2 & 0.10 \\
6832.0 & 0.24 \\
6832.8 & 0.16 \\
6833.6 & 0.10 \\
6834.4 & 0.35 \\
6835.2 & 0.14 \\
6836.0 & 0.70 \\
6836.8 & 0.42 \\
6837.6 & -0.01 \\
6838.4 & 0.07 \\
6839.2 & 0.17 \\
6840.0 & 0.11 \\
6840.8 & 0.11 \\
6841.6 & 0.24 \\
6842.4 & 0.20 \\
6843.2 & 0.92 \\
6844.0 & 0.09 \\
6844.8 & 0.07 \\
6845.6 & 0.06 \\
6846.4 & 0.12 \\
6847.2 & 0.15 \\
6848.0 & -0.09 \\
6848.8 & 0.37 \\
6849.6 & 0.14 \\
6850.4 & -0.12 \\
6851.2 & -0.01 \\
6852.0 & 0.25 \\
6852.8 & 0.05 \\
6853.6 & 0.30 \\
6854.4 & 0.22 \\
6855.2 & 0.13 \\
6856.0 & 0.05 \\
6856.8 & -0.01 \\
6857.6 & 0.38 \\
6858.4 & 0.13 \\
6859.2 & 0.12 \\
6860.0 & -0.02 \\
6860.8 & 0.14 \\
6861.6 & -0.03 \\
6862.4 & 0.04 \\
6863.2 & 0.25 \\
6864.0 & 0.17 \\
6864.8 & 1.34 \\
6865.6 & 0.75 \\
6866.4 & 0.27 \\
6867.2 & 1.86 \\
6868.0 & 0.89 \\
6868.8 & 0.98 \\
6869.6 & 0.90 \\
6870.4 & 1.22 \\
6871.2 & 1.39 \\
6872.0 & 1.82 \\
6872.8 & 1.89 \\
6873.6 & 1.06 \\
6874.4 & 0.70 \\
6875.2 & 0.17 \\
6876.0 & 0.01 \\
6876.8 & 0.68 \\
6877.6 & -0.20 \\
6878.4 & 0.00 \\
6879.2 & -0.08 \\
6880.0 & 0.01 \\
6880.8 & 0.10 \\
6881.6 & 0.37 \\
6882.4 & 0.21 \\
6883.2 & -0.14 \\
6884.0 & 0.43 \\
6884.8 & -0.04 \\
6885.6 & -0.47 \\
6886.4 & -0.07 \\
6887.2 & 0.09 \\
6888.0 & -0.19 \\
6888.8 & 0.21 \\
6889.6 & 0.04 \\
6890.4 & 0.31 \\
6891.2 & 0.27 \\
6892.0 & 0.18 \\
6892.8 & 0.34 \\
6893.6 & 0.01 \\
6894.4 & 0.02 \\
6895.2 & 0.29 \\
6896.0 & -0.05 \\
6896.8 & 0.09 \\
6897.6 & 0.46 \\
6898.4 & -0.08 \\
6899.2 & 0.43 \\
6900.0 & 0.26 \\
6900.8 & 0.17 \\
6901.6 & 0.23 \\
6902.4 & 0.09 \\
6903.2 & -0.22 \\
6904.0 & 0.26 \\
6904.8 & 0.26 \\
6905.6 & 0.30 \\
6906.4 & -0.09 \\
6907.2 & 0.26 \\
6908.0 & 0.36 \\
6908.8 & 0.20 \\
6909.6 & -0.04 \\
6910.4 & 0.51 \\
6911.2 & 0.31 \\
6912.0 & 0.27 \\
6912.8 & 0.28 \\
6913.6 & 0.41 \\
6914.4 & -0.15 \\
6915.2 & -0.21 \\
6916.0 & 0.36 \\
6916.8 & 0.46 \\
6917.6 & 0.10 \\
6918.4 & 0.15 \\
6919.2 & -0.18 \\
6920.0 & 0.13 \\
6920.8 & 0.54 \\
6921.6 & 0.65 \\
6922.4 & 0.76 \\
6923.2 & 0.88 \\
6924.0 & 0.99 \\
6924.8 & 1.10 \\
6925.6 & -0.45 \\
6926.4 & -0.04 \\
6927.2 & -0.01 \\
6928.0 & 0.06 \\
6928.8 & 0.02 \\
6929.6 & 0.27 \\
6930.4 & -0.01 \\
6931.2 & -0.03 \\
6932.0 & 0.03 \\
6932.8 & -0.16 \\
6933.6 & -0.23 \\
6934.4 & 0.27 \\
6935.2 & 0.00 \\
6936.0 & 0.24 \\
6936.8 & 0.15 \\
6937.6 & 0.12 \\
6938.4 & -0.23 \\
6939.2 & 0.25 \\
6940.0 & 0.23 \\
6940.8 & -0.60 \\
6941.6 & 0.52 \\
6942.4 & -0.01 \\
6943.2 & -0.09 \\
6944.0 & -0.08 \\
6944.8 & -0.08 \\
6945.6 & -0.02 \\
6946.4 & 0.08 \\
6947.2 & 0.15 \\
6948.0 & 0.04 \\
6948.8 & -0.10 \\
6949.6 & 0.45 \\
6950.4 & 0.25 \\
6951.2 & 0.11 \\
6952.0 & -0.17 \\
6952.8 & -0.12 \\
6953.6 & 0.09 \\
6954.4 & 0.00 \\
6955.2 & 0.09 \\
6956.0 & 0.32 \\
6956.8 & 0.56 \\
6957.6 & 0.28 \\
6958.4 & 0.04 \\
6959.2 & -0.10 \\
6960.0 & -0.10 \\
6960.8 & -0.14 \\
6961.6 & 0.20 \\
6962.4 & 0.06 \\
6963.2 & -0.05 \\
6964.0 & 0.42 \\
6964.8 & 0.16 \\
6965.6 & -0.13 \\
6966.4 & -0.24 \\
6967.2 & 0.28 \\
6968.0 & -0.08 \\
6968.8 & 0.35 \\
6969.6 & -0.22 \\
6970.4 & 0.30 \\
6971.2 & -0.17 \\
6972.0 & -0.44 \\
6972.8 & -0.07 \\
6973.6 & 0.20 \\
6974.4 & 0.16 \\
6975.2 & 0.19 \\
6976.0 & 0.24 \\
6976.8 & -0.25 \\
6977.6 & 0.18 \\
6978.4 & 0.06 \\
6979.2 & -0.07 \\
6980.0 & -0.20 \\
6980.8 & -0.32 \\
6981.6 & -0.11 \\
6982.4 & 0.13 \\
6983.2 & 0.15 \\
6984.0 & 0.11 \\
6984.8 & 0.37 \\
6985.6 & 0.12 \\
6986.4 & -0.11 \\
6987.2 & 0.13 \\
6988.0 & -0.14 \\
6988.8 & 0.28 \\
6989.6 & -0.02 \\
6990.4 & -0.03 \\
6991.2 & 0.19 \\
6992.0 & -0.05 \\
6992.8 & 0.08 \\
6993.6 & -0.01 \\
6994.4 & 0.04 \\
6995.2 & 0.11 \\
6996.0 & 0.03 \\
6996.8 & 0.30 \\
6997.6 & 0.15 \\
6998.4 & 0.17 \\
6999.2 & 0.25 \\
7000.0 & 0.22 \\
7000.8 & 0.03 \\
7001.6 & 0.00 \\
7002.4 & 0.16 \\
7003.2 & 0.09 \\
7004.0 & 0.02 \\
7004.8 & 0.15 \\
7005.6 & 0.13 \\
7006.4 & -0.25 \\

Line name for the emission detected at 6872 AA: [O II] 3727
